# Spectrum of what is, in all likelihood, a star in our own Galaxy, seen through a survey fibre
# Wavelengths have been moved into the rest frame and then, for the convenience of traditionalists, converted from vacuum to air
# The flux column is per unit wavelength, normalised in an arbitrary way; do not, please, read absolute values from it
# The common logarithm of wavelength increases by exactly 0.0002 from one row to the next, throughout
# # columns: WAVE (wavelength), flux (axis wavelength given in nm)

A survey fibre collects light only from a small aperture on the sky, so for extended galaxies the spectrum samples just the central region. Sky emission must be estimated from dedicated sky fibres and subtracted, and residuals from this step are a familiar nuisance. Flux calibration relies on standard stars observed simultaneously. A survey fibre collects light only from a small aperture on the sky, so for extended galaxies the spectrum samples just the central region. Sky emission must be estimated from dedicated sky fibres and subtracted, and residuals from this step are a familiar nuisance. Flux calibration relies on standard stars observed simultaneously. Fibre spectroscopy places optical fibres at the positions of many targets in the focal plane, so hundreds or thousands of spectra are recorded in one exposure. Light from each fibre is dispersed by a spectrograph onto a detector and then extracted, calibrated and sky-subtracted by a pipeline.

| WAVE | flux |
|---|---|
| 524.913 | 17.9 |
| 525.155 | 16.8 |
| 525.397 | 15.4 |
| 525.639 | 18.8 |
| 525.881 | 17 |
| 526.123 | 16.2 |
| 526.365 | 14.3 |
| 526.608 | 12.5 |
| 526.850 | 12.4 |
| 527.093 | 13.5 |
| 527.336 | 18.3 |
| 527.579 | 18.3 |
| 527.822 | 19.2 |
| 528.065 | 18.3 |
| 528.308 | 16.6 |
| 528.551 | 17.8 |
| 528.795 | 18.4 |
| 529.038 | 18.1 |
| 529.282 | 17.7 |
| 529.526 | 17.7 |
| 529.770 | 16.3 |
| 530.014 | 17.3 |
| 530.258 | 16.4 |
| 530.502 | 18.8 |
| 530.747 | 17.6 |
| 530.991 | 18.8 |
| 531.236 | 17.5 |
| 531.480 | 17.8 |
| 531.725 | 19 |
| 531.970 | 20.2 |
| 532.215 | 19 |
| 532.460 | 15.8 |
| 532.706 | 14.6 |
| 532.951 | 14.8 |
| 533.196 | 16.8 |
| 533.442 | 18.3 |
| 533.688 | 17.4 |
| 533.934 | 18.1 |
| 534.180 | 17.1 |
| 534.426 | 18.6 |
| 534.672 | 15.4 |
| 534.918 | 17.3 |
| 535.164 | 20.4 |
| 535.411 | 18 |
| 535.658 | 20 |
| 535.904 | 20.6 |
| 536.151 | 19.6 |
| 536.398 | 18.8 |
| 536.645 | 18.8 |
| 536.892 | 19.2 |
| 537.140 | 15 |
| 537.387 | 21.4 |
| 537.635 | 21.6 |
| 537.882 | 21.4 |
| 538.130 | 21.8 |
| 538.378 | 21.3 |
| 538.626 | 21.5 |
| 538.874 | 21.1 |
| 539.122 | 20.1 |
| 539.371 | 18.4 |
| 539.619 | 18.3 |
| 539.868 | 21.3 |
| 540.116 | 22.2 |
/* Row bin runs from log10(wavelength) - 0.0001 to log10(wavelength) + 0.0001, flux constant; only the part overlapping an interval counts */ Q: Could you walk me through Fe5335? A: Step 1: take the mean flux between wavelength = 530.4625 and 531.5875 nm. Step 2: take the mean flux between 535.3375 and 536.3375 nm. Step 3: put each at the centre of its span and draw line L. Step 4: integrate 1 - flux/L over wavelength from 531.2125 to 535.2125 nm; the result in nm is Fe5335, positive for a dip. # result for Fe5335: 0.27 nm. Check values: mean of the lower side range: 18.1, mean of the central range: 17.5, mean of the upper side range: 19.6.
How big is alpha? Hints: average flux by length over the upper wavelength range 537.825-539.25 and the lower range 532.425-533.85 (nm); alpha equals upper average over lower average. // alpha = 1.29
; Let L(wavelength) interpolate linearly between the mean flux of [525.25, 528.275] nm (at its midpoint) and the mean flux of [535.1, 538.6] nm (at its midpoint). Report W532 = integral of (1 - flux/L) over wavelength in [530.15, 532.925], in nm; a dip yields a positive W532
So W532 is 0.04 nm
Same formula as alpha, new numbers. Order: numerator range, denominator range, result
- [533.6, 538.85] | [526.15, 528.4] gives 1.21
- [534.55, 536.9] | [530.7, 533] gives 1.07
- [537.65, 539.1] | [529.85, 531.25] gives 1.21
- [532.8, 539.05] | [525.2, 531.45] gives 1.12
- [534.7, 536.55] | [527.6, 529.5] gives 1.06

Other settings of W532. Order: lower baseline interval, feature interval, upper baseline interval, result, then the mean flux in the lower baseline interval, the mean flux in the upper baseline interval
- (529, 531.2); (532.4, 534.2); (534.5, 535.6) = 0.122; 17.6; 17.9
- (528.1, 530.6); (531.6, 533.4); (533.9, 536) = 0.078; 17.5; 18.4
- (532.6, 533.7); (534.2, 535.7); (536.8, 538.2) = -0.022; 16.3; 20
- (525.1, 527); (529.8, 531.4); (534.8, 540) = -0.048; 15.3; 19.8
